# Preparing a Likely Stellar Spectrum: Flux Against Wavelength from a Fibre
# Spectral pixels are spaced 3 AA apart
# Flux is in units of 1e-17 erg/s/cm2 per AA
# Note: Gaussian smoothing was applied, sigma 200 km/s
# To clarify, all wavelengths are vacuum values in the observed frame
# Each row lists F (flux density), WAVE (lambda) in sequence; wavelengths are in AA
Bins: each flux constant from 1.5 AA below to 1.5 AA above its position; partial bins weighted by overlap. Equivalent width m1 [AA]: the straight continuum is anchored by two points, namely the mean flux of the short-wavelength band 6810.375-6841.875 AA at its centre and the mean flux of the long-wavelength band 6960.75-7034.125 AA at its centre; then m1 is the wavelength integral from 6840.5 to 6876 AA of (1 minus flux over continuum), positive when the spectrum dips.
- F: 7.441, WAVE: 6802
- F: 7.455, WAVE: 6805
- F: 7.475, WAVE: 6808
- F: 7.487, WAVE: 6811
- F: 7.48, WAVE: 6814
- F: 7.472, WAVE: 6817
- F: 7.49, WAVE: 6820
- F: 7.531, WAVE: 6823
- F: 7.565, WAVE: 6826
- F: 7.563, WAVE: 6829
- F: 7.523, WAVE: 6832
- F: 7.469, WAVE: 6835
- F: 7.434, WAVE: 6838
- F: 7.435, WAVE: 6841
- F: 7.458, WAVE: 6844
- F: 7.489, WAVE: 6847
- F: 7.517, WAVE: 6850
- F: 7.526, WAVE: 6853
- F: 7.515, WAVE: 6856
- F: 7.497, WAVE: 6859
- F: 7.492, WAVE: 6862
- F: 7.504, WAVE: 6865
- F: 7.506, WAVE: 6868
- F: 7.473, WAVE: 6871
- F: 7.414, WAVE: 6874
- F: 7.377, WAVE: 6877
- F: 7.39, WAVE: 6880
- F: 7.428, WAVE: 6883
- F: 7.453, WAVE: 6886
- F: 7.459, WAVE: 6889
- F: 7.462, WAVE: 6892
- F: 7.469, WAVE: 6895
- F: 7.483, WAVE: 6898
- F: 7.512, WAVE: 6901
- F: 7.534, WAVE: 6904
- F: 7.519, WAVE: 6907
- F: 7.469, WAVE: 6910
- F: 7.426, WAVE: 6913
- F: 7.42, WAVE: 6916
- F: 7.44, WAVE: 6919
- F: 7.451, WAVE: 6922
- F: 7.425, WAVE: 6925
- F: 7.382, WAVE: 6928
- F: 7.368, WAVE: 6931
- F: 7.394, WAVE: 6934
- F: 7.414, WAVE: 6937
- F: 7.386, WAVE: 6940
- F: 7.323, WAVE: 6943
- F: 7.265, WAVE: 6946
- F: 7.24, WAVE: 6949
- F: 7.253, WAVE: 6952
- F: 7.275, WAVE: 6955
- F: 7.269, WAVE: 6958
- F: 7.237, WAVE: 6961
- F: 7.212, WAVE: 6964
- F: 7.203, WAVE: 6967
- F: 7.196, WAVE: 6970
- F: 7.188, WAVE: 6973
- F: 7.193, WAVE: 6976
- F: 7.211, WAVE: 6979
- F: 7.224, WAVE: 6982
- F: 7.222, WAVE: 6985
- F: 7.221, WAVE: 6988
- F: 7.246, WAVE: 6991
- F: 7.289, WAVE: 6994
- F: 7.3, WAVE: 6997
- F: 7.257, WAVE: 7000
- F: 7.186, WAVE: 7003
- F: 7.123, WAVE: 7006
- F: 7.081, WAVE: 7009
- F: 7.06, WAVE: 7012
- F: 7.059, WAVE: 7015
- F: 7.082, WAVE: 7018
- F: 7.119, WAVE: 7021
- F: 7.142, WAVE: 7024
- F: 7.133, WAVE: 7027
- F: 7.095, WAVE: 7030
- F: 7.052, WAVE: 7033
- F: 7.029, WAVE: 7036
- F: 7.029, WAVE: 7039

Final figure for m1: -0.2 AA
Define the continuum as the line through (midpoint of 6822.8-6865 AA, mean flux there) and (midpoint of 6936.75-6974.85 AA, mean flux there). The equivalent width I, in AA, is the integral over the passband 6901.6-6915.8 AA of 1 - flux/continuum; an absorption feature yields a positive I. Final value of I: -0.2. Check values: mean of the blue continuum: 7.5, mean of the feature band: 7.48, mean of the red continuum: 7.26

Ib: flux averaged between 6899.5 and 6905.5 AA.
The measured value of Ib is 7.52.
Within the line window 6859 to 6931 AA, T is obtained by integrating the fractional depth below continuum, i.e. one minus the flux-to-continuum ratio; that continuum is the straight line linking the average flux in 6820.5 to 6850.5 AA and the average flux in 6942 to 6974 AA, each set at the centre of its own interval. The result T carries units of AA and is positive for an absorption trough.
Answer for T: -0.8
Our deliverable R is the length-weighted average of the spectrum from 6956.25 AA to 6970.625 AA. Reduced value 7.23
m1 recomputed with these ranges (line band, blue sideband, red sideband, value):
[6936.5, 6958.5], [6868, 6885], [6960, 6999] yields 0.0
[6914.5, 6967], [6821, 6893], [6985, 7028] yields -0.2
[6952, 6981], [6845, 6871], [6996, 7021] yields 0.1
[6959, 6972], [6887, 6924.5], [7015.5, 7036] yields 0.1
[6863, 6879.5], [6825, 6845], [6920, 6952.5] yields 0.0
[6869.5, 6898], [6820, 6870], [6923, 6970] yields 0.0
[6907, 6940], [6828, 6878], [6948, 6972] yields -0.5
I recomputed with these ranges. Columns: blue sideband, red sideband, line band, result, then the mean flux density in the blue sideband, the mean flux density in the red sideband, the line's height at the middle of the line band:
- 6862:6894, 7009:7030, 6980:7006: -0.3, 7.45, 7.1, 7.16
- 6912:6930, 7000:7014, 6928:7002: 0.0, 7.42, 7.13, 7.27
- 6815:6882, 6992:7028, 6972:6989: 0.0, 7.48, 7.15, 7.21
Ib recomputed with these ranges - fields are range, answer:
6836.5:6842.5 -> 7.43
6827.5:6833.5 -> 7.54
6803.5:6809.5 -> 7.46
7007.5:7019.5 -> 7.07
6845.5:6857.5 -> 7.51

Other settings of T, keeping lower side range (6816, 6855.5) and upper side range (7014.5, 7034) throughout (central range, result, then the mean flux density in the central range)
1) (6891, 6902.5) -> -0.2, 7.48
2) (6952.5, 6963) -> 0.0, 7.26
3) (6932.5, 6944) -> -0.2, 7.38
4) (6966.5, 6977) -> 0.0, 7.19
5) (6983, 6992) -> -0.1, 7.23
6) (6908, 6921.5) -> -0.2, 7.44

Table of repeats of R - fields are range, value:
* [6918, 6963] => 7.34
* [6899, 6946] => 7.43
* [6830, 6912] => 7.47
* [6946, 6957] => 7.26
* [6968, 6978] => 7.19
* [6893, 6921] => 7.47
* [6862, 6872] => 7.5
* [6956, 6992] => 7.22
